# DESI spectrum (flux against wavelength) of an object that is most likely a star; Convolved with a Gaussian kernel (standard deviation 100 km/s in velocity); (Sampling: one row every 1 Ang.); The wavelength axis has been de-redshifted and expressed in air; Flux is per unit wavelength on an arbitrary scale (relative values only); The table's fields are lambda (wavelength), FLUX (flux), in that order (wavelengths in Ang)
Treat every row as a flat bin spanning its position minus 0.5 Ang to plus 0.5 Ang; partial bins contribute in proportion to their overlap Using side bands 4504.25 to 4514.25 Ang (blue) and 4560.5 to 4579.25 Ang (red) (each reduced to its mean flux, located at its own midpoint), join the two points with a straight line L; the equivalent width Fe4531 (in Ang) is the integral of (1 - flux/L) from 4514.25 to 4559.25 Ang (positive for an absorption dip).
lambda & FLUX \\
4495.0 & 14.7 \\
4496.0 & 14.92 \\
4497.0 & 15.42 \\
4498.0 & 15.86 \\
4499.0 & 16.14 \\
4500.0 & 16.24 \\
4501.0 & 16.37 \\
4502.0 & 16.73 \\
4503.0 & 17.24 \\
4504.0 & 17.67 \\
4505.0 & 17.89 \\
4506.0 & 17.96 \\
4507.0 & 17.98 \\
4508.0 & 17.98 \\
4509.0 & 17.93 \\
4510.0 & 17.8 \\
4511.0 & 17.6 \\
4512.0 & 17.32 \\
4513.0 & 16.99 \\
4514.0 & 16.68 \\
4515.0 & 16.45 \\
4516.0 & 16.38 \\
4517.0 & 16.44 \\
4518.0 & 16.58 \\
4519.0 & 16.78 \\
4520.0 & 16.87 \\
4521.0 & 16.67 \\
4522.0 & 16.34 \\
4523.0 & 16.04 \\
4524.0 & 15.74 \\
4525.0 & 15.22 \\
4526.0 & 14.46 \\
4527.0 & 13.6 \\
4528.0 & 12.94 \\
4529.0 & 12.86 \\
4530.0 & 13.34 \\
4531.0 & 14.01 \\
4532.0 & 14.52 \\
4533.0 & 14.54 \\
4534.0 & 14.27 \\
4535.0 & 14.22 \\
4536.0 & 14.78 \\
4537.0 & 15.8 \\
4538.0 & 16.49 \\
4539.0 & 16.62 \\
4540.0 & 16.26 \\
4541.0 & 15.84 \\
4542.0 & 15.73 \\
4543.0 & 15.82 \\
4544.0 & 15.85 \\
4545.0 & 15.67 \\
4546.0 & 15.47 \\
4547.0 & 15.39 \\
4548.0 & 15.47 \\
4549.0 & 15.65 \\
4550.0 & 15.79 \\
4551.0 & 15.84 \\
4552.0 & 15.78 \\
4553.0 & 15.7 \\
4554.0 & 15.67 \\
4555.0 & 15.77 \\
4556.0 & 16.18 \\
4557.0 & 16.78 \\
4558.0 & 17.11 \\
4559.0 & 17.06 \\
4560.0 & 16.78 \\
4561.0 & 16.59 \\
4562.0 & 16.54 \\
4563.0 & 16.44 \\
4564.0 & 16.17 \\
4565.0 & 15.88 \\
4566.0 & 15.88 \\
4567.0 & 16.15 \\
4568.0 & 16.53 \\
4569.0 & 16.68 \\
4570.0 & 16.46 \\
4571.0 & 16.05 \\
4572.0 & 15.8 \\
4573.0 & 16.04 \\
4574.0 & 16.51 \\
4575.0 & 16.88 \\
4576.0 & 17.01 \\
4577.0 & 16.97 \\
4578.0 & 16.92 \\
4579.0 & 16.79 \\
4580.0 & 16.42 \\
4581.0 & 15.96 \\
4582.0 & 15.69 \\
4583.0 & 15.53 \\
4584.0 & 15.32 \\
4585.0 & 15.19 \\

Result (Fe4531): 4.0 Ang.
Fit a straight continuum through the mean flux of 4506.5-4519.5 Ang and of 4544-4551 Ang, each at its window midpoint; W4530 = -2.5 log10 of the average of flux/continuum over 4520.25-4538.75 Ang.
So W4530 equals 0.11 mag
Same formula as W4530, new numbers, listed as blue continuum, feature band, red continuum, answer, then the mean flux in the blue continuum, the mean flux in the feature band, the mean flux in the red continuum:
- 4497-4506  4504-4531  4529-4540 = -0.03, 16.8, 16.2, 14.8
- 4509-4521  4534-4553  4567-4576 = 0.07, 16.9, 15.7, 16.4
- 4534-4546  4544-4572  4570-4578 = 0.00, 15.7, 16.1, 16.5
